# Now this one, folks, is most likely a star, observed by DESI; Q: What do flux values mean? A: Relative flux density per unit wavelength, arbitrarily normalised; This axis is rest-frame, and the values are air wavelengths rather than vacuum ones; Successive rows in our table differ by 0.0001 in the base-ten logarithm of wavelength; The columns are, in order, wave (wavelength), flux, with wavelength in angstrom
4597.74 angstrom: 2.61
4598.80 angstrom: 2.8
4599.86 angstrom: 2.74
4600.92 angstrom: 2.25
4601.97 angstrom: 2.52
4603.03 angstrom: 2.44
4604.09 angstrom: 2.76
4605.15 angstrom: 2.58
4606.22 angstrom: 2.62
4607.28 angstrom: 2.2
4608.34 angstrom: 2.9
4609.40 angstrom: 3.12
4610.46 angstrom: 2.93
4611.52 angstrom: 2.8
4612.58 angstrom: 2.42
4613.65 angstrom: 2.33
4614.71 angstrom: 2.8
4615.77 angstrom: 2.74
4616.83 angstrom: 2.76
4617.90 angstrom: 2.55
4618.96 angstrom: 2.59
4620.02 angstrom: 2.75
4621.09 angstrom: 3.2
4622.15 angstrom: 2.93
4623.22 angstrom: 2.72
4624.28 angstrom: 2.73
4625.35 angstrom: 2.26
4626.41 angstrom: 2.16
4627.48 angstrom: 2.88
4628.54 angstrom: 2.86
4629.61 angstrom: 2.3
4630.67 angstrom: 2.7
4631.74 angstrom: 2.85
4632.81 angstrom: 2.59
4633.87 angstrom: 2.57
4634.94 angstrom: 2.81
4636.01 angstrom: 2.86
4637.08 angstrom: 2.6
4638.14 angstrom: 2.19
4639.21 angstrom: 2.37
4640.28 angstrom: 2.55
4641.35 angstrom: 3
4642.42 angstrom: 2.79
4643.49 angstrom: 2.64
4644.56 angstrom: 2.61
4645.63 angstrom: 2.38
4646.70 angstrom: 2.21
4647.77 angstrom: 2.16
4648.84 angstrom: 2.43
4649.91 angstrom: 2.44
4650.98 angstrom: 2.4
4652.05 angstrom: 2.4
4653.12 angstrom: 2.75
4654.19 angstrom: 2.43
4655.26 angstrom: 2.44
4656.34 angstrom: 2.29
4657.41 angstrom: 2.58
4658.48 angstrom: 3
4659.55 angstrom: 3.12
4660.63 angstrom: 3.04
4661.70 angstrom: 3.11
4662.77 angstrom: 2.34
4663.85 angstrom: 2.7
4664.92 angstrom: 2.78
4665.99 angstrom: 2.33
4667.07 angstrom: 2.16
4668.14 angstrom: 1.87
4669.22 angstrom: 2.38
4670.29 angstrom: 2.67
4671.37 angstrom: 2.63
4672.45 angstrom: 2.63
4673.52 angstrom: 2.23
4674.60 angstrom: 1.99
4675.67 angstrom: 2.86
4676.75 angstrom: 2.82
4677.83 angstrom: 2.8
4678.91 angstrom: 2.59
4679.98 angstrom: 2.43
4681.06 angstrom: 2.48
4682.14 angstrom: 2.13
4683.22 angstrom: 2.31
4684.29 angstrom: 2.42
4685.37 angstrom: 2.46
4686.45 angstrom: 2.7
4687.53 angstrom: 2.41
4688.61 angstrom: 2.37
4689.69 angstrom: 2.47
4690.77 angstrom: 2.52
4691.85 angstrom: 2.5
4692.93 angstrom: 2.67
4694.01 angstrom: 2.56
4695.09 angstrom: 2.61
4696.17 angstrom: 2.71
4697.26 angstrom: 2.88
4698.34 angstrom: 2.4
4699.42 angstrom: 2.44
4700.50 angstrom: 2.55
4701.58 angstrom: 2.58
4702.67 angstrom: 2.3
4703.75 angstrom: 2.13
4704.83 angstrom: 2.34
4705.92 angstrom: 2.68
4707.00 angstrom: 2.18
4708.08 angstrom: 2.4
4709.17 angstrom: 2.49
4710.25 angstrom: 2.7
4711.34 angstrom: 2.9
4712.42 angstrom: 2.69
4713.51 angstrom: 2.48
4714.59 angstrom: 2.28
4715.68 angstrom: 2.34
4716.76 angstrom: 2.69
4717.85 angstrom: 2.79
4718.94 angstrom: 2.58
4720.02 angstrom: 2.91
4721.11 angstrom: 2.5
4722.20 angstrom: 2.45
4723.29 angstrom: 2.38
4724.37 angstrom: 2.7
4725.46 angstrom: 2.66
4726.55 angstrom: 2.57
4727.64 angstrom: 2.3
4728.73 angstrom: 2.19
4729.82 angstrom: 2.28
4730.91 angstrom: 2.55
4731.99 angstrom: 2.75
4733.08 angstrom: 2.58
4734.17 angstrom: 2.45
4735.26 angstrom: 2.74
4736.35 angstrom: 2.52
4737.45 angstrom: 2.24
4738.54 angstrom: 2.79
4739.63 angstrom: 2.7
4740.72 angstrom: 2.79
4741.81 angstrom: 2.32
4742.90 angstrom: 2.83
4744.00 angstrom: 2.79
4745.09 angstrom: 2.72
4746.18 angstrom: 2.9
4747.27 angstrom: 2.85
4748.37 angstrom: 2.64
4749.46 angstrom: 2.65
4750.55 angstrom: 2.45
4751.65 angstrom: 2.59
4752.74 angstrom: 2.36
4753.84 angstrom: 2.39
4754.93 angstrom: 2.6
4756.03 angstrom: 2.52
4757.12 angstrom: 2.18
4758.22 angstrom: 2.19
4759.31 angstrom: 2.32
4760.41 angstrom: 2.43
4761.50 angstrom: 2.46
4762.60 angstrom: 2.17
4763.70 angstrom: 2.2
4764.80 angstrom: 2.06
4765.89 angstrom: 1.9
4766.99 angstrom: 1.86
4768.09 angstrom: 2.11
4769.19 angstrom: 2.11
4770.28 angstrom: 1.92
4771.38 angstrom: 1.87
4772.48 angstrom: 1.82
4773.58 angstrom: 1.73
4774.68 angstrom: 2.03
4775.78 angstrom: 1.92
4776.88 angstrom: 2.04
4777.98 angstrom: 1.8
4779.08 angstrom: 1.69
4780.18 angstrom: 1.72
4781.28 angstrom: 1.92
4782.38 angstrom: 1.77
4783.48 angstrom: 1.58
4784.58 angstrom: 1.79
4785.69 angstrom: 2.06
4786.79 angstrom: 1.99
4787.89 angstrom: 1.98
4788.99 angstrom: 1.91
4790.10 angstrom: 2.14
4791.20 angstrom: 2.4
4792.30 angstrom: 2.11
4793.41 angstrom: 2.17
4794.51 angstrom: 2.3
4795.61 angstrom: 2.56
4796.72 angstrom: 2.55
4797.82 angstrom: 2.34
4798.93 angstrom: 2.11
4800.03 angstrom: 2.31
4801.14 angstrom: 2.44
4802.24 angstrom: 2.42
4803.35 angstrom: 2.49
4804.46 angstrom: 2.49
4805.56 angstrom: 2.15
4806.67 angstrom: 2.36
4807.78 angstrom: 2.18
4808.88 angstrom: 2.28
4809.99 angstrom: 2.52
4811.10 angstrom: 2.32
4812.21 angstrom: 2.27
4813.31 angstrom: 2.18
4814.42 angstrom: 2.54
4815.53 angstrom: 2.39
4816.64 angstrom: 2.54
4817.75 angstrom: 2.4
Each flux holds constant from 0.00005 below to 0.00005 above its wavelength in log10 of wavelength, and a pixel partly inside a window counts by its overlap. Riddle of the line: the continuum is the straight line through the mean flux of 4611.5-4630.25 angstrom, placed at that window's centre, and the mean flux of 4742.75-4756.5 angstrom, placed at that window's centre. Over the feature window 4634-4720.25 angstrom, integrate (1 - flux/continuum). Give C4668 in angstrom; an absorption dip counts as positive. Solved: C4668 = 3.5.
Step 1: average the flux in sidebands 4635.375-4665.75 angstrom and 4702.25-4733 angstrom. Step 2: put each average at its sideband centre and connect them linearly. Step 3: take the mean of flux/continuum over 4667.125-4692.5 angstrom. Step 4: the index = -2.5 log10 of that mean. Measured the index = 0.04 mag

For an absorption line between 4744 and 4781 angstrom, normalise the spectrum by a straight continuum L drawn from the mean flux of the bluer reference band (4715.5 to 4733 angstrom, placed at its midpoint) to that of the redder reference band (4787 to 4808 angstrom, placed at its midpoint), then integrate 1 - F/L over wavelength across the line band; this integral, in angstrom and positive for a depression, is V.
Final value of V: 2.9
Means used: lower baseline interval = 2.55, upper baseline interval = 2.28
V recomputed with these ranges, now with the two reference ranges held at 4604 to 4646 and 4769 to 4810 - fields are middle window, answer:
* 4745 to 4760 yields -2.0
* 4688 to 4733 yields -3.0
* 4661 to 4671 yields 0.1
